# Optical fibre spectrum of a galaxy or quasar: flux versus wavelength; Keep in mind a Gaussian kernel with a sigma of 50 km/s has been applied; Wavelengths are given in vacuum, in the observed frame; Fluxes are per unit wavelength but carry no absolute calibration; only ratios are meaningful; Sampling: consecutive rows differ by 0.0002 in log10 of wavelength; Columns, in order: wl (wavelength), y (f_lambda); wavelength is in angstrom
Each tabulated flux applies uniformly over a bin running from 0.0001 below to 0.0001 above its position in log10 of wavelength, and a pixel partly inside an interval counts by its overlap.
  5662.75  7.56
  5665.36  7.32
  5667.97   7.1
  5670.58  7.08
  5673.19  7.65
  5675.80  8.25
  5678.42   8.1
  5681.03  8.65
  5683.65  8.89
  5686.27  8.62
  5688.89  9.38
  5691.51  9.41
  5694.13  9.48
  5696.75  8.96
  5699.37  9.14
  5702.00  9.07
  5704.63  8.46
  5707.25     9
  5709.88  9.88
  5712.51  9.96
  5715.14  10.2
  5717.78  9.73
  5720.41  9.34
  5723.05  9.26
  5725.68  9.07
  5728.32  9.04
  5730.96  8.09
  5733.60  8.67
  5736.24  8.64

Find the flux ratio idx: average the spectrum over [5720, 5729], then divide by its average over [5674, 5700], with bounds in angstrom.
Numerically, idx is 1.03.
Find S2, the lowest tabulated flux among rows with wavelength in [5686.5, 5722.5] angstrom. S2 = 8.46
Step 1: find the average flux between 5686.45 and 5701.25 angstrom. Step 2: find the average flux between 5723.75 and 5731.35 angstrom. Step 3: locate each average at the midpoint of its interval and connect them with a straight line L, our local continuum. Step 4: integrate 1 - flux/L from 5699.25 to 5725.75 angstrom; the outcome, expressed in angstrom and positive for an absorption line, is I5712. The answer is -1.12 angstrom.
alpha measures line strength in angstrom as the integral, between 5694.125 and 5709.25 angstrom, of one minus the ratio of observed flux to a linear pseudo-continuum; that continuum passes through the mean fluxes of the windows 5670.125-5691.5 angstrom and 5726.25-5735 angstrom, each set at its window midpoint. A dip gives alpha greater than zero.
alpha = -0.9 angstrom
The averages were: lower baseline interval 8.44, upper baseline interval 8.64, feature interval 9.02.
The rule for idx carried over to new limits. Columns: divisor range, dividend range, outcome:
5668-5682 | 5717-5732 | 1.16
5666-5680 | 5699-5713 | 1.21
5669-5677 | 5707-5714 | 1.27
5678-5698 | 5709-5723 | 1.09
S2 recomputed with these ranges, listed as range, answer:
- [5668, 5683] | 7.08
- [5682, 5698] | 8.62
